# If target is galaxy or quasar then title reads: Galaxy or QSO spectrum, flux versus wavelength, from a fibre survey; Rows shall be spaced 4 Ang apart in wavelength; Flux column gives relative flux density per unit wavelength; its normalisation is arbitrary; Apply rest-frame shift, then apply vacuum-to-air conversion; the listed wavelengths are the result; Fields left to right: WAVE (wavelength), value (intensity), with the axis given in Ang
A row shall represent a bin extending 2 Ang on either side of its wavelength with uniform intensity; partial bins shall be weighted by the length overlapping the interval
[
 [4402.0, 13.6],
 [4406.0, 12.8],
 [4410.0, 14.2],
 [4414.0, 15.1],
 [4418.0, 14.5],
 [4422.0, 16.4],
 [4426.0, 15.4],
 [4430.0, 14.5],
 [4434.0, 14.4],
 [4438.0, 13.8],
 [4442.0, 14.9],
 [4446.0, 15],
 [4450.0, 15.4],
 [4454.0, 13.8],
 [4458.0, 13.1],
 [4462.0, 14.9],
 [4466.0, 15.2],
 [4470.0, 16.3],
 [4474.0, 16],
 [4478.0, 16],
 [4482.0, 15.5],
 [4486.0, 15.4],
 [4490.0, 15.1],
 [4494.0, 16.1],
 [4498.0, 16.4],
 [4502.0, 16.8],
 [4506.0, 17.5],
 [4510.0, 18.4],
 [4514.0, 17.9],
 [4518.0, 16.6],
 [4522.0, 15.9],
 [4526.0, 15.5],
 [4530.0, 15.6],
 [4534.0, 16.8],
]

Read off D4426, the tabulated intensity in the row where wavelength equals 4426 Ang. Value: 15.4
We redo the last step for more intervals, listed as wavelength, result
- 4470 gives 16.3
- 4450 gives 15.4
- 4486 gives 15.4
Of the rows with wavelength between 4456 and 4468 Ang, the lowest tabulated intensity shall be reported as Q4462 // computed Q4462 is 13.1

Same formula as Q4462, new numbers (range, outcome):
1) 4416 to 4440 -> 13.8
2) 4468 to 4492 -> 15.1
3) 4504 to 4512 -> 17.5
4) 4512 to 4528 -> 15.5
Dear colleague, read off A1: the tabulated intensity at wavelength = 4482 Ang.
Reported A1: 15.5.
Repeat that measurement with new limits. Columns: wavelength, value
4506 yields 17.5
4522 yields 15.9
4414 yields 15.1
